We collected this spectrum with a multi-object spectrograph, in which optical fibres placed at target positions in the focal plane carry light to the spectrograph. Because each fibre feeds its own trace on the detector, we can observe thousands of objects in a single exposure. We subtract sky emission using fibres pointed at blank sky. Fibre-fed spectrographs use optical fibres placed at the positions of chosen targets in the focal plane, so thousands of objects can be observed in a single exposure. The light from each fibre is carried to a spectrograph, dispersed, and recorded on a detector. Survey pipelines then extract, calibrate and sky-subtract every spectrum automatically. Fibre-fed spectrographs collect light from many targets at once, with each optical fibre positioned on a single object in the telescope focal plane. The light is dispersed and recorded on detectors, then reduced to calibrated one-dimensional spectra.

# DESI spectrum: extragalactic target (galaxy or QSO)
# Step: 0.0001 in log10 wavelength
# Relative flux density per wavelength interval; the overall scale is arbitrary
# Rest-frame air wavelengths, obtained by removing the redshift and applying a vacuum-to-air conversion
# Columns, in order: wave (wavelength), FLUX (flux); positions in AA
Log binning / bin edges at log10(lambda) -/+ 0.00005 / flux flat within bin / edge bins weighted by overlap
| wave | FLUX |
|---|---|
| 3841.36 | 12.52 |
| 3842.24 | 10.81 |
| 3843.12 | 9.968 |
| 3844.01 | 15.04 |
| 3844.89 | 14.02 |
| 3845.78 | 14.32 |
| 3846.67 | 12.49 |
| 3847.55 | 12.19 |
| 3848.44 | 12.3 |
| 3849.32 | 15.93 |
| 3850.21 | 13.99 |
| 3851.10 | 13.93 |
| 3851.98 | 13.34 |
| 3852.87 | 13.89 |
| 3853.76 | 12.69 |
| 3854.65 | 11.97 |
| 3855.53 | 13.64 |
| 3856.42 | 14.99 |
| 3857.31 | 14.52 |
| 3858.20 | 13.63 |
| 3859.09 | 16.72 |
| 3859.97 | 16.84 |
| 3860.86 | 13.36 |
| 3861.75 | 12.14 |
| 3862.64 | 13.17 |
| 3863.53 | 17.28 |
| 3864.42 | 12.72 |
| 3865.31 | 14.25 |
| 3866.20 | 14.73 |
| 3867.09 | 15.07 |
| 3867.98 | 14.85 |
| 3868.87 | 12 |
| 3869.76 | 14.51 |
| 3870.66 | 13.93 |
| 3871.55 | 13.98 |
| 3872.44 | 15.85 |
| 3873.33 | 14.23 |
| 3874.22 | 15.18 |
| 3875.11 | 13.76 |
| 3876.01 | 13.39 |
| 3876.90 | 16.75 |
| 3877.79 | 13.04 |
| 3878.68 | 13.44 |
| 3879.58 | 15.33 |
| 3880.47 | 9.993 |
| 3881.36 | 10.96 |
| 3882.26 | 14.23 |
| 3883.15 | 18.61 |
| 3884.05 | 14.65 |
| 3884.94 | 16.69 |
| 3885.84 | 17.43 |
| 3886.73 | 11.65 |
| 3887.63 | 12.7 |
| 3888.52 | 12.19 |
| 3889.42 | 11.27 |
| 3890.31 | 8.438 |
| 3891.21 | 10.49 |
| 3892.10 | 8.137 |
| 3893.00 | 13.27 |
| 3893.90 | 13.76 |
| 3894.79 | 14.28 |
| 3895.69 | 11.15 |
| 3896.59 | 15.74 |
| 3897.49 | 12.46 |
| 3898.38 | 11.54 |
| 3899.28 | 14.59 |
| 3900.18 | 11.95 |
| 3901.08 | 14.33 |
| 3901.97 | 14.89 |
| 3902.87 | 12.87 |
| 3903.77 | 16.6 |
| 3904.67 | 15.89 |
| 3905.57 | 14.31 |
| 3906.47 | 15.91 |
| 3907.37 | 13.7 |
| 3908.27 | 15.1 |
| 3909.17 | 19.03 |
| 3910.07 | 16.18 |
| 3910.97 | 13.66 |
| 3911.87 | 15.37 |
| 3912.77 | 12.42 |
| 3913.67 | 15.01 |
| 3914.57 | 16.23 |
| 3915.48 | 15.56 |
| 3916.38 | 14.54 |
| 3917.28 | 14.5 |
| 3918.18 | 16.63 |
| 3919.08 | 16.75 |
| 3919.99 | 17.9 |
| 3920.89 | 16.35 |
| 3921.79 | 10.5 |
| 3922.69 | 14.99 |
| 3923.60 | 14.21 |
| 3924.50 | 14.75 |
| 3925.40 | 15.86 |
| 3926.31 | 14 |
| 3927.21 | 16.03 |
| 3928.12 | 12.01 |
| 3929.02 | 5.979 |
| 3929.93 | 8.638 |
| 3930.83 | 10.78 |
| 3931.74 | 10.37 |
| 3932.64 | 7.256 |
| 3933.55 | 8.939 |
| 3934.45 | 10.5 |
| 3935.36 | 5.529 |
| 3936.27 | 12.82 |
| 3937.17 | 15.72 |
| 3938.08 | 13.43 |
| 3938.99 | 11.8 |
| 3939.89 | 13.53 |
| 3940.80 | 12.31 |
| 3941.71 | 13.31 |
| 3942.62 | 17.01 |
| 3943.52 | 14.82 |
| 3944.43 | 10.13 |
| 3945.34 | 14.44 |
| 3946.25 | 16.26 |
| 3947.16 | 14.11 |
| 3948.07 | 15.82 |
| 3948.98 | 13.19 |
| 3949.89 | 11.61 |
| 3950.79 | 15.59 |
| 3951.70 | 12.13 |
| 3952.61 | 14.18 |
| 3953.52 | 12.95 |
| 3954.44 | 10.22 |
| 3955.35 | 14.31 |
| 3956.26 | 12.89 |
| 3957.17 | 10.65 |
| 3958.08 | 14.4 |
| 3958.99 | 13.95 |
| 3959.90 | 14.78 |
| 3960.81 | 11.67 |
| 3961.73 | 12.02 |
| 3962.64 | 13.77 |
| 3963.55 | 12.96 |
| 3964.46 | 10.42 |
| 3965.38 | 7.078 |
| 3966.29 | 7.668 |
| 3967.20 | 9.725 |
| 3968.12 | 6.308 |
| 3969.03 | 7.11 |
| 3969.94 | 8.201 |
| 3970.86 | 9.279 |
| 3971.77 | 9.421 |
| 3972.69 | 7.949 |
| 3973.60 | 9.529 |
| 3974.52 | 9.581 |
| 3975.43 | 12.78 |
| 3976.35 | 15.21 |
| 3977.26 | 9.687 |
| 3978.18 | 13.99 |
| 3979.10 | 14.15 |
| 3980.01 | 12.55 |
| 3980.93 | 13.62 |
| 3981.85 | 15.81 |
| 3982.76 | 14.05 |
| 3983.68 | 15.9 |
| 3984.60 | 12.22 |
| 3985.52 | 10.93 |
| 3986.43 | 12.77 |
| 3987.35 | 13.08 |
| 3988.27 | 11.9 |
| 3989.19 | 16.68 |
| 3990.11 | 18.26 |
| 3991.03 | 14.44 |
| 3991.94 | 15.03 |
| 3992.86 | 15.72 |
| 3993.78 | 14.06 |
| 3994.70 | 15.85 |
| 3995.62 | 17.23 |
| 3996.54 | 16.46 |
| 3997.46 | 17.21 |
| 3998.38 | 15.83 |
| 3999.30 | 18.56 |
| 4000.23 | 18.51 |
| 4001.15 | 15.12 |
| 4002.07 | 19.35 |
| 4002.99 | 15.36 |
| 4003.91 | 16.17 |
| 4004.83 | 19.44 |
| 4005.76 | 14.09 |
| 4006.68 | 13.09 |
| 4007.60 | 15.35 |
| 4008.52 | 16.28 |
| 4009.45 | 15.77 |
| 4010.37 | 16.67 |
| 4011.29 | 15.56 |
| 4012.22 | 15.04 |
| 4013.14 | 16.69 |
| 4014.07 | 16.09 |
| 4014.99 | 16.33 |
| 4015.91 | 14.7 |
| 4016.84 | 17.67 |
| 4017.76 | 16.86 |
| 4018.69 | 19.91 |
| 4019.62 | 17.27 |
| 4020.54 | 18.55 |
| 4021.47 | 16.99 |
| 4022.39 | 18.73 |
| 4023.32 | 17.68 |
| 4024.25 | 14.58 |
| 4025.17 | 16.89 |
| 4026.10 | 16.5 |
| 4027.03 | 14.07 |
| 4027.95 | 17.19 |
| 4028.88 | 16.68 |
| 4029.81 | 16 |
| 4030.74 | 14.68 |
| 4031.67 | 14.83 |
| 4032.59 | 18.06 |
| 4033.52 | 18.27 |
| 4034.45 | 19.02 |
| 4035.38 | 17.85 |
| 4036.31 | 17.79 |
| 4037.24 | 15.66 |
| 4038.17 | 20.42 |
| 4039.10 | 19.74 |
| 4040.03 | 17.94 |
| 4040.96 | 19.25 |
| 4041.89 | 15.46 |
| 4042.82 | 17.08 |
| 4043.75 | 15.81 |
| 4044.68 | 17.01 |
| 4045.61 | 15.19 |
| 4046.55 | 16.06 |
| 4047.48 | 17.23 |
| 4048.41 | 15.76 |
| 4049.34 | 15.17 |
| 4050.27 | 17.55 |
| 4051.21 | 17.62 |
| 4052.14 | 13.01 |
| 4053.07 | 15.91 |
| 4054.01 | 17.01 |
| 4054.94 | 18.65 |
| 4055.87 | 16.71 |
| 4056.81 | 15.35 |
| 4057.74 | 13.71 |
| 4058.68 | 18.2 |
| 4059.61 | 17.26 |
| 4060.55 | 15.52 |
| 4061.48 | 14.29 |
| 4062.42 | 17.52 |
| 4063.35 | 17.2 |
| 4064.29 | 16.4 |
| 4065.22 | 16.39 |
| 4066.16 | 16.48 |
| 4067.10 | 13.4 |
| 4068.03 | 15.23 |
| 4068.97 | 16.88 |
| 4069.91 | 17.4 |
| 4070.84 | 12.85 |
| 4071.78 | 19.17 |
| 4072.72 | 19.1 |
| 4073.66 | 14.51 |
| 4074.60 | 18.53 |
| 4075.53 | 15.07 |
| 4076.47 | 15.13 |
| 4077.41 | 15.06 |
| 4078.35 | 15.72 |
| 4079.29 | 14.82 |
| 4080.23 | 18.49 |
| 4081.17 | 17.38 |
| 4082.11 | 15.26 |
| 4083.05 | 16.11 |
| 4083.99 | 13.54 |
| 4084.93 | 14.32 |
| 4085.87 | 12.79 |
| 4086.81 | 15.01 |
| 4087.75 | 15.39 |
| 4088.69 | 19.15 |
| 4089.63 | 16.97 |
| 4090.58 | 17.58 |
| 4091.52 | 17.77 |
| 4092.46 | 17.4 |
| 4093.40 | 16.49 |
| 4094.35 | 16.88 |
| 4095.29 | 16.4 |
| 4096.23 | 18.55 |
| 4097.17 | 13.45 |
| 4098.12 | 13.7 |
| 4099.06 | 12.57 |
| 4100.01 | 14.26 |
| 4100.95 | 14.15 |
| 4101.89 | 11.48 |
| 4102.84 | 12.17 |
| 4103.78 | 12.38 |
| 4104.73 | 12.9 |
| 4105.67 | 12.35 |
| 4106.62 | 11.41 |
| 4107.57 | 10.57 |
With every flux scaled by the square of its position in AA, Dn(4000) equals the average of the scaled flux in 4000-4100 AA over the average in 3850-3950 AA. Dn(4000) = 1.3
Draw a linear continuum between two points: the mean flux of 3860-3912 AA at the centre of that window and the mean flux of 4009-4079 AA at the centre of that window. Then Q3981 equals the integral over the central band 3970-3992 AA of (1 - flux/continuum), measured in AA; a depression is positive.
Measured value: 3.9 AA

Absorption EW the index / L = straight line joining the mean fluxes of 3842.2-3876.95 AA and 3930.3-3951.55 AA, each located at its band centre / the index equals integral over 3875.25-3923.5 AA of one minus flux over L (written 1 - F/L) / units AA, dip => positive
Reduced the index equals -3.05 AA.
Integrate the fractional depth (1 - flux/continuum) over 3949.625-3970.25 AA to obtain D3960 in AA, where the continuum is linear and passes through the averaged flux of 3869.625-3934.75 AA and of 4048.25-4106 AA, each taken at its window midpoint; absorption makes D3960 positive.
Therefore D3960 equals 4.0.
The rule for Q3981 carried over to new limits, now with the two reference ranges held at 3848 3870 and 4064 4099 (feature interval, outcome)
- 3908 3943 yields 2.9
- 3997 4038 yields -3.2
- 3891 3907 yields 1.1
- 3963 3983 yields 5.8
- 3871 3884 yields 0.0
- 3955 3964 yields 1.1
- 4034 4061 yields -1.9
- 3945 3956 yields 0.9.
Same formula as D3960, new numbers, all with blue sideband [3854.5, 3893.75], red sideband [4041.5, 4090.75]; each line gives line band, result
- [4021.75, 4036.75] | -1.09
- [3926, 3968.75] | 7.61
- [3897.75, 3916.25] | -0.71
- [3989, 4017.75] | -1.63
